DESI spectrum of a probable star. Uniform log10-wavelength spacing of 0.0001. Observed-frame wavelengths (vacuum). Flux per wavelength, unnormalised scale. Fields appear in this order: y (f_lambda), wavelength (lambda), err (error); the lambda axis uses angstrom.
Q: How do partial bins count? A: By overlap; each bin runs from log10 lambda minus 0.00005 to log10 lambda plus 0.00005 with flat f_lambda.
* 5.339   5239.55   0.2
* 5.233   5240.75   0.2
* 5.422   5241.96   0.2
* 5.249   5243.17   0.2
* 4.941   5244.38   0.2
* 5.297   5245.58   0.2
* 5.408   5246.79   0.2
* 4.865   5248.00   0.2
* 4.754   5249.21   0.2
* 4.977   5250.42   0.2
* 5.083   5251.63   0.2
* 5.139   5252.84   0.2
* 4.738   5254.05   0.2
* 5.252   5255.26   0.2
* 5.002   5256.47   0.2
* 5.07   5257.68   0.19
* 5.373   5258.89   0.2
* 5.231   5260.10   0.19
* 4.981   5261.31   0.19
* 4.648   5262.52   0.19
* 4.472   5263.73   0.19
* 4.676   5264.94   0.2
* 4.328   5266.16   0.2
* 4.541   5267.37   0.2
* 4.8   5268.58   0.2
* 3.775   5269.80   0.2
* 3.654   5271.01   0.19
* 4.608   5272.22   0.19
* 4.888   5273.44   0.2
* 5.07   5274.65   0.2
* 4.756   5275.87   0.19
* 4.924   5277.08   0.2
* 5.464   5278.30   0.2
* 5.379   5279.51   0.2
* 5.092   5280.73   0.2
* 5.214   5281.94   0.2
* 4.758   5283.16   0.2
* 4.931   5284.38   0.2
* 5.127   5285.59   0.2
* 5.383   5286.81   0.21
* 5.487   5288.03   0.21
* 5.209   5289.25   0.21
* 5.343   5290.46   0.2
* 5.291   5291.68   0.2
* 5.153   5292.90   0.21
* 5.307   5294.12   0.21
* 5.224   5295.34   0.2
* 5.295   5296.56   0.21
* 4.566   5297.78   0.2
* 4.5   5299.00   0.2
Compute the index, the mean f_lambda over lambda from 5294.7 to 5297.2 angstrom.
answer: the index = 5.25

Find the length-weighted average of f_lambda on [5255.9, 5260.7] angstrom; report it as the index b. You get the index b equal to 5.17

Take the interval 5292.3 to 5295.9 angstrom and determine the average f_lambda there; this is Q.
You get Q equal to 5.23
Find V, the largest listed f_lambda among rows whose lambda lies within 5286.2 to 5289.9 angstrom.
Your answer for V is 5.487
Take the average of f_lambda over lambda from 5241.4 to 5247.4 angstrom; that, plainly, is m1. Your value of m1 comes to 5.26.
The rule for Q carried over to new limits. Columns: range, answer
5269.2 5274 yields 4.23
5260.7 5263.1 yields 4.82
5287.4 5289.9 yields 5.36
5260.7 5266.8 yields 4.62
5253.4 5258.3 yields 5.02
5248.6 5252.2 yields 4.93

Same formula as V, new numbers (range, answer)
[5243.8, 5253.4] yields 5.408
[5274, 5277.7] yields 5.07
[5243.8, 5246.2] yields 5.297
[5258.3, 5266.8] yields 5.373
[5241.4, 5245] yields 5.422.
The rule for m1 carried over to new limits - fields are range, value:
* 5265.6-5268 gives 4.45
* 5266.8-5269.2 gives 4.66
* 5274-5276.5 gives 4.92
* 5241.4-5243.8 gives 5.32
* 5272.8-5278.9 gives 5.01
